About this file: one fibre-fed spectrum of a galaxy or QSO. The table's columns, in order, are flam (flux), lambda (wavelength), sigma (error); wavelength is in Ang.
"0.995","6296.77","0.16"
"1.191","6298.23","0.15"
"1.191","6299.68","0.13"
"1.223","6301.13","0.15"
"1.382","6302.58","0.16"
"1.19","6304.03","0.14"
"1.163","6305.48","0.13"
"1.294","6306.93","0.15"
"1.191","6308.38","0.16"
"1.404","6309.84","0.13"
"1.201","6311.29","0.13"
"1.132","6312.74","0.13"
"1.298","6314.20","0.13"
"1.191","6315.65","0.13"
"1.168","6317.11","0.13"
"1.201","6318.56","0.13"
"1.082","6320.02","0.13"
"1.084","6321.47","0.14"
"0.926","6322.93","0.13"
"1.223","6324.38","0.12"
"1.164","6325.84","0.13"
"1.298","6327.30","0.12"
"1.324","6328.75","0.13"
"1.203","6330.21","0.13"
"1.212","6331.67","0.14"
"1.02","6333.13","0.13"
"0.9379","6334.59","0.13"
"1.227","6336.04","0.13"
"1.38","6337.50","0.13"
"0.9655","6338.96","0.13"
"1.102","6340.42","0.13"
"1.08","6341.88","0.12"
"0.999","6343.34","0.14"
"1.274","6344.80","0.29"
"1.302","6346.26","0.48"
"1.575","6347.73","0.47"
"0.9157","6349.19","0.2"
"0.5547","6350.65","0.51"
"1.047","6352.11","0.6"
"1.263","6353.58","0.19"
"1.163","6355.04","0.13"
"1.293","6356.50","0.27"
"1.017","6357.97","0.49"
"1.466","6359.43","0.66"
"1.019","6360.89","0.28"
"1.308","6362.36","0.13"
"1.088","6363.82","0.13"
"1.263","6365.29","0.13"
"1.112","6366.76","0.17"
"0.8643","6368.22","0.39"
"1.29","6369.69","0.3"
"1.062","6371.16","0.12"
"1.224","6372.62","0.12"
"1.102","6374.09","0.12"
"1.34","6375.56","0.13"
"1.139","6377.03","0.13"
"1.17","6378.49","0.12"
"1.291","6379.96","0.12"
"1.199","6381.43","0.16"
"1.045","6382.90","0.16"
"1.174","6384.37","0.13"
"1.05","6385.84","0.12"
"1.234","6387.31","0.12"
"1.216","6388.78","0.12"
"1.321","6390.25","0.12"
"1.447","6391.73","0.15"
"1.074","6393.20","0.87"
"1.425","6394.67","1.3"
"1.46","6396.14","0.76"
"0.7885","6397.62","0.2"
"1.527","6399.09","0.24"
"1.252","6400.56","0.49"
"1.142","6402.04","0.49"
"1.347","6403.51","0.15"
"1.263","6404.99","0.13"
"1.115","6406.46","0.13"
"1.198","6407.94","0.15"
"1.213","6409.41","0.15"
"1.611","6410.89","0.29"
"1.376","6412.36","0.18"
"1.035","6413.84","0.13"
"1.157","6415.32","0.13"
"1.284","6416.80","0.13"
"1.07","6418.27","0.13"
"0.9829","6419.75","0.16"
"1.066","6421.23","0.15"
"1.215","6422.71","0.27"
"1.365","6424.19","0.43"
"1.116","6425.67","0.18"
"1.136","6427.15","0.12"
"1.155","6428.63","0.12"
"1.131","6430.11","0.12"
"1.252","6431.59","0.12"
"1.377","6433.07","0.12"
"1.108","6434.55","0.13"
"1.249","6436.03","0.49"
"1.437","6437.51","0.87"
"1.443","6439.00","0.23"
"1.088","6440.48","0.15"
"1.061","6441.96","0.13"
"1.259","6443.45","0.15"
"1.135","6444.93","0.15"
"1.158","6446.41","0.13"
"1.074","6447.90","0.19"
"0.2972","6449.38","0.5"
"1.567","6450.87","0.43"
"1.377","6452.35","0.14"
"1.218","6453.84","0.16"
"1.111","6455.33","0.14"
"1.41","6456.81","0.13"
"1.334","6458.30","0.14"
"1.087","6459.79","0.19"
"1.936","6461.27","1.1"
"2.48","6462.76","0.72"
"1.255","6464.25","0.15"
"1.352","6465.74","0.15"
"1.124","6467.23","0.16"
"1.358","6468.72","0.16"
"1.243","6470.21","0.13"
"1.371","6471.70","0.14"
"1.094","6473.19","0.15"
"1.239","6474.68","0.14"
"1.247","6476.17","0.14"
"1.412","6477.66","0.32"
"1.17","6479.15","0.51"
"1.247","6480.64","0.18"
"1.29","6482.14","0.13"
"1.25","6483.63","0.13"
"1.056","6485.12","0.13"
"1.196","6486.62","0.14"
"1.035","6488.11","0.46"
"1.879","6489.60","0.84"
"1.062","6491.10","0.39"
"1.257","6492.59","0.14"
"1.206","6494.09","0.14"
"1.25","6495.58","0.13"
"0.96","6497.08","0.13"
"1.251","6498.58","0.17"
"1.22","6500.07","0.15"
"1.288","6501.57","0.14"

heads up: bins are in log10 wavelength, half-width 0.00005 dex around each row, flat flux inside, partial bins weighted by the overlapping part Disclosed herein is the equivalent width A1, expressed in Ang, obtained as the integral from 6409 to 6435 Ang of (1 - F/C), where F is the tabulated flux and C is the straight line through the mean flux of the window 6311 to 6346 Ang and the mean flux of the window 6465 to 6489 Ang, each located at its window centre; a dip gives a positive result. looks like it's 0.0 Ang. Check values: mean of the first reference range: 1.16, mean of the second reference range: 1.23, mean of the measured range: 1.2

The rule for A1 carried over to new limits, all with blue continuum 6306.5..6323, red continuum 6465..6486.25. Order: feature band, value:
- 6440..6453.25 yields 1.3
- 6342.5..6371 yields 1.4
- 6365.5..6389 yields 1.0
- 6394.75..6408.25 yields -0.3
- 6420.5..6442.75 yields 0.3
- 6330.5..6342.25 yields 0.8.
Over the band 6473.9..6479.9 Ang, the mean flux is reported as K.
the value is 1.27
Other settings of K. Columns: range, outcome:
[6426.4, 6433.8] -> 1.21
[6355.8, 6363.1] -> 1.22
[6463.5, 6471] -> 1.27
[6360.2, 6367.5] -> 1.16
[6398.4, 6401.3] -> 1.39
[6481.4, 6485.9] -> 1.2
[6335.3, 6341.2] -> 1.17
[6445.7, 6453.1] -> 1.09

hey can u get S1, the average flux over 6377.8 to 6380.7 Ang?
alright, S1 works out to 1.23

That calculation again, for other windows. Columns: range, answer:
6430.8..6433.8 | 1.31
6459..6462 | 1.51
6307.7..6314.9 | 1.24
